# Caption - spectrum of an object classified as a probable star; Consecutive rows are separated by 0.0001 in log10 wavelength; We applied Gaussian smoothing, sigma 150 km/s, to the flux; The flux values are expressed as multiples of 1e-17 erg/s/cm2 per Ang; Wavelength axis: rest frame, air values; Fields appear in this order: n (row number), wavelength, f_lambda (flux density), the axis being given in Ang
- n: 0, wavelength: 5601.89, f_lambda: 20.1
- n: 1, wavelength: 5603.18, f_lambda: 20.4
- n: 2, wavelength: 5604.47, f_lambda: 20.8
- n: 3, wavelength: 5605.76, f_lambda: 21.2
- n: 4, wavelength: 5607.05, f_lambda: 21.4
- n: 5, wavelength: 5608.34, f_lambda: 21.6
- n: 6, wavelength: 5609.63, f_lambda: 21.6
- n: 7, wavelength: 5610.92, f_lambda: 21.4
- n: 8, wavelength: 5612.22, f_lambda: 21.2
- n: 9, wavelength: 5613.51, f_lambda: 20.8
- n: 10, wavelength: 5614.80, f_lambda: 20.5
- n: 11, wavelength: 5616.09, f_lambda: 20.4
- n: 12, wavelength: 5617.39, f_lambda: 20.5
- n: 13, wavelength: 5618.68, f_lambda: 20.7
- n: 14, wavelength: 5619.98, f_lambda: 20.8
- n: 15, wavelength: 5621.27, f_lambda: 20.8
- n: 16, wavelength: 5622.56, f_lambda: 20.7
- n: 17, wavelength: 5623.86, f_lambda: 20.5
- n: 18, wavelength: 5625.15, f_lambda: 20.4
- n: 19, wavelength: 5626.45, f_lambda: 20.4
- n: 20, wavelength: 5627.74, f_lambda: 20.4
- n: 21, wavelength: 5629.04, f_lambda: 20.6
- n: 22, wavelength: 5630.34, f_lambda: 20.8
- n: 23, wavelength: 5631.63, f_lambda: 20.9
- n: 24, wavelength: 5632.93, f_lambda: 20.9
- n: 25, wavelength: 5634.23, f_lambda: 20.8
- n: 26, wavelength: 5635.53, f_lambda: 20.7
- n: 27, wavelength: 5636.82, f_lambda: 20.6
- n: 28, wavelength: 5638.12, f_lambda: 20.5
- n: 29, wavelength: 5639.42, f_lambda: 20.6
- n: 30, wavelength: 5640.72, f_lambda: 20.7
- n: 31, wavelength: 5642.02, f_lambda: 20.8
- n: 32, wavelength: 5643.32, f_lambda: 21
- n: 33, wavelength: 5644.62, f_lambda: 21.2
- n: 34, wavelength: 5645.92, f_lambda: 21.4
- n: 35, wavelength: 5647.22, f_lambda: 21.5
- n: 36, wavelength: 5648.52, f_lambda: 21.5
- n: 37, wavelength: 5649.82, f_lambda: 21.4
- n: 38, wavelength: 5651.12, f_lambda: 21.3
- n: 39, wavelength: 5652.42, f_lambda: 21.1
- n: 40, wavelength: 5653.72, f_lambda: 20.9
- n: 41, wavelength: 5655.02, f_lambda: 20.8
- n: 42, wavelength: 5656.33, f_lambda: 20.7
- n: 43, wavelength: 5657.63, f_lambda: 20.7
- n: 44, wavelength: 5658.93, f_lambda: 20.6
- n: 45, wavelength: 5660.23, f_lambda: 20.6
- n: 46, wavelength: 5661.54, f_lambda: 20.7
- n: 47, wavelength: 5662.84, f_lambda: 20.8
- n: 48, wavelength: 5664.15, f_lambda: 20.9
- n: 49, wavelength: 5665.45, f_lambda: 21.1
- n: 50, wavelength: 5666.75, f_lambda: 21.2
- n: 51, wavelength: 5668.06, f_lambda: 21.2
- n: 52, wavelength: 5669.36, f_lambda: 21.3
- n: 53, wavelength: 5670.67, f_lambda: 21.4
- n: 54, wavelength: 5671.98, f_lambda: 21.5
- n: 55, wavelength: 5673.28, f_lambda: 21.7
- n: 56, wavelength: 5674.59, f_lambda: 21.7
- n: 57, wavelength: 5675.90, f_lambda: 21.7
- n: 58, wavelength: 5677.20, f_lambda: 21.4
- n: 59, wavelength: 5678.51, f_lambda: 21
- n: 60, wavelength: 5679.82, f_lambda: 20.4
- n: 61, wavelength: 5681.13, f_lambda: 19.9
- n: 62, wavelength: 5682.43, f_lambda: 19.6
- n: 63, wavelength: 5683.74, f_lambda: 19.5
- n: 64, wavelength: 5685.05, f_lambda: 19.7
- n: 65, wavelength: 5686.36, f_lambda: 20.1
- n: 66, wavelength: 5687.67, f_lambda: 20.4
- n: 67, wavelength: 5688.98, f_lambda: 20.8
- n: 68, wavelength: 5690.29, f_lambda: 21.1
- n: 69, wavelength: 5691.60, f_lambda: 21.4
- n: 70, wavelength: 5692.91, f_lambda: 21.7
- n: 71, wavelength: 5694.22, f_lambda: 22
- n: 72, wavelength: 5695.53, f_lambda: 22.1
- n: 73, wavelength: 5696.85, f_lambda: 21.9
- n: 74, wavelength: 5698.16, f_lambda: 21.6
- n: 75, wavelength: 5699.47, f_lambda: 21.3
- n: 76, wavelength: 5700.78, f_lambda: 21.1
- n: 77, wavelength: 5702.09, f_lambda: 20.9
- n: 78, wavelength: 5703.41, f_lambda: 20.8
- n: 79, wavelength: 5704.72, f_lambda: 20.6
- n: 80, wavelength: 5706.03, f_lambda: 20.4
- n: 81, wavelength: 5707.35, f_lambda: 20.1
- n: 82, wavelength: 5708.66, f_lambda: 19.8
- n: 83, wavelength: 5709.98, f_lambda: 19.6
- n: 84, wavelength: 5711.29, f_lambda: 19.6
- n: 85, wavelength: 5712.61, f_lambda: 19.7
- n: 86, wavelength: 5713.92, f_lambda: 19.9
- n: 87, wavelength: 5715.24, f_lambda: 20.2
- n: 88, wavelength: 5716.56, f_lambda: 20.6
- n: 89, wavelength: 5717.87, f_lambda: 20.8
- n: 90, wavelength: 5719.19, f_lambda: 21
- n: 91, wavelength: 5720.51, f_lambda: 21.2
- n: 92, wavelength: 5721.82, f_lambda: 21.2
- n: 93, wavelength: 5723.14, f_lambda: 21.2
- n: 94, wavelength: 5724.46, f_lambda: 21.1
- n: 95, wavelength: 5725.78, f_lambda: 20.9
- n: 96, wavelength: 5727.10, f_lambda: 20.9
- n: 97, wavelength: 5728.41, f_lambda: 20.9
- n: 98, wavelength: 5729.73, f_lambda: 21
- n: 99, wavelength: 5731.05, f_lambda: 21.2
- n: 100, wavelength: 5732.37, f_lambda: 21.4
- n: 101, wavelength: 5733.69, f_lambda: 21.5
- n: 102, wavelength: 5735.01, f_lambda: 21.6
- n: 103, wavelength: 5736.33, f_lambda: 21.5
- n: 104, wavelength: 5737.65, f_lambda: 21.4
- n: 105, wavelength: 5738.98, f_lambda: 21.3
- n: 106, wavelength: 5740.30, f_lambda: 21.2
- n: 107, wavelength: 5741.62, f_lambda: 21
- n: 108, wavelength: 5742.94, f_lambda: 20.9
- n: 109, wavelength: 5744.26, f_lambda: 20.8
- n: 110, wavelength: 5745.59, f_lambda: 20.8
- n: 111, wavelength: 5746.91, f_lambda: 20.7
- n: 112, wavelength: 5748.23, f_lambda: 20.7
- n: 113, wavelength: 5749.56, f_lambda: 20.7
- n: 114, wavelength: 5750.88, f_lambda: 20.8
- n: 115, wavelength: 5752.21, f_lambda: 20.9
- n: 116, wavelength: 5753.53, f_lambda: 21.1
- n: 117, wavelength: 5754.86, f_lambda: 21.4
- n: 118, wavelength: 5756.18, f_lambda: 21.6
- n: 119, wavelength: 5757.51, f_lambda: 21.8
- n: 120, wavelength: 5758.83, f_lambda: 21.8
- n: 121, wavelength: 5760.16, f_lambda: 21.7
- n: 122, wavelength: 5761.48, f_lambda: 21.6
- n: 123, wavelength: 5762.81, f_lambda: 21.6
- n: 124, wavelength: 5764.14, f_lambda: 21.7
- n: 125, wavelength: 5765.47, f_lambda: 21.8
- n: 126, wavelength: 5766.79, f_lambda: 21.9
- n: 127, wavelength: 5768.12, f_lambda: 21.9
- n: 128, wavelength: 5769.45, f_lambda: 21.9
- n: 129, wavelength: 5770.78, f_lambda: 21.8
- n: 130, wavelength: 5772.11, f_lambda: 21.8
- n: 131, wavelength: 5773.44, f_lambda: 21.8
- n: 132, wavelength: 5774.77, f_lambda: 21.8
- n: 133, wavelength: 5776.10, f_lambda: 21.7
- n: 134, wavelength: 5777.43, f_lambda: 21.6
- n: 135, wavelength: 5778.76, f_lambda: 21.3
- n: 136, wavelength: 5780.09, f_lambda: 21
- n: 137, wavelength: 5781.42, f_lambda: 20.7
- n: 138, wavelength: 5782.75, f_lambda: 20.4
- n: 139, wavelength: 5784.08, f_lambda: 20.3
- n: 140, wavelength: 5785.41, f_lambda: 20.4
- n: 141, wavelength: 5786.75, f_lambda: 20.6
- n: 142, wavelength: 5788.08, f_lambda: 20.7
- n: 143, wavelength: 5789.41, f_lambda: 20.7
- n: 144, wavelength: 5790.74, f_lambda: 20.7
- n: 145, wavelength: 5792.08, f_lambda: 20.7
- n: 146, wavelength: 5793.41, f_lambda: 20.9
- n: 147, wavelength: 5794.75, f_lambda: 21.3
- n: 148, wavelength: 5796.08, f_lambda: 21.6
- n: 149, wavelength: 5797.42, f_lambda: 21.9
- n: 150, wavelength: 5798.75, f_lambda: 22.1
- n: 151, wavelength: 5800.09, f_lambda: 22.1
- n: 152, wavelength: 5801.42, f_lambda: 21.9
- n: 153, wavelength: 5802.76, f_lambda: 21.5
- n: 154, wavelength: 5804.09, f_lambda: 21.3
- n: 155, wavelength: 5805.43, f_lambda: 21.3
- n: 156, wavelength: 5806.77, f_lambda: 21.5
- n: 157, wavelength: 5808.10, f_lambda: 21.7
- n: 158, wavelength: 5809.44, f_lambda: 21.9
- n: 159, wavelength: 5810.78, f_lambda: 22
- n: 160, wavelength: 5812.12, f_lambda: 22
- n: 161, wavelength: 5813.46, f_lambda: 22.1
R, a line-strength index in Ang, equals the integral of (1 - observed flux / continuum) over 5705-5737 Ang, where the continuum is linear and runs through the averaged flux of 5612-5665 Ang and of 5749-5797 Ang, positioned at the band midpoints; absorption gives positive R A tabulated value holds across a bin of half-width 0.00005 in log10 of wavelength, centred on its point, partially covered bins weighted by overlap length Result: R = 0.6 Ang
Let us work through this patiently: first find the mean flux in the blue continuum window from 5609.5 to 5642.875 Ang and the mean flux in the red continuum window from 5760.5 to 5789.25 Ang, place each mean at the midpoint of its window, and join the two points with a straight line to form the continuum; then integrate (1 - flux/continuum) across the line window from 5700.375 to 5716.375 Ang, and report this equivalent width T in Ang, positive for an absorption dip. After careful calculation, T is 0.64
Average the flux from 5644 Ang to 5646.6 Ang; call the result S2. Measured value 21.3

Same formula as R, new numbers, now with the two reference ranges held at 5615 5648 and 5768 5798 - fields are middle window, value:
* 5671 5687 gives 0.14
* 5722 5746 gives -0.13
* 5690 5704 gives -0.35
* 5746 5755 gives 0.09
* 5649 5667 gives -0.08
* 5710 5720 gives 0.36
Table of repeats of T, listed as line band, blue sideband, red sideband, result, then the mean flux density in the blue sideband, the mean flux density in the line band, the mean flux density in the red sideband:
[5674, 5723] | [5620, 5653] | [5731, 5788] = 0.80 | 20.9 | 20.7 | 21.3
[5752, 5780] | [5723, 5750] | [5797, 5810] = -0.36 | 21.1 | 21.6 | 21.7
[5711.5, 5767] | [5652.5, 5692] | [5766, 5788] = 0.07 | 20.8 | 21.1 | 21.3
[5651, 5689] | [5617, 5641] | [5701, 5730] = -0.38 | 20.6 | 20.8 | 20.6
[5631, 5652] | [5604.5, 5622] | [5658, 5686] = -0.07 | 21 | 21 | 20.8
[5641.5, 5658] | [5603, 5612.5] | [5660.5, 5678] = 0.11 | 21.2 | 21.1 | 21.3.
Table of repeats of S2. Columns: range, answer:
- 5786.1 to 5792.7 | 20.7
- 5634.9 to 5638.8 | 20.6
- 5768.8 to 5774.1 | 21.8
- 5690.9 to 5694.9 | 21.7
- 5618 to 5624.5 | 20.7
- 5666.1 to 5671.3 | 21.3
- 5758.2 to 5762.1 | 21.7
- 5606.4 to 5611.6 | 21.5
